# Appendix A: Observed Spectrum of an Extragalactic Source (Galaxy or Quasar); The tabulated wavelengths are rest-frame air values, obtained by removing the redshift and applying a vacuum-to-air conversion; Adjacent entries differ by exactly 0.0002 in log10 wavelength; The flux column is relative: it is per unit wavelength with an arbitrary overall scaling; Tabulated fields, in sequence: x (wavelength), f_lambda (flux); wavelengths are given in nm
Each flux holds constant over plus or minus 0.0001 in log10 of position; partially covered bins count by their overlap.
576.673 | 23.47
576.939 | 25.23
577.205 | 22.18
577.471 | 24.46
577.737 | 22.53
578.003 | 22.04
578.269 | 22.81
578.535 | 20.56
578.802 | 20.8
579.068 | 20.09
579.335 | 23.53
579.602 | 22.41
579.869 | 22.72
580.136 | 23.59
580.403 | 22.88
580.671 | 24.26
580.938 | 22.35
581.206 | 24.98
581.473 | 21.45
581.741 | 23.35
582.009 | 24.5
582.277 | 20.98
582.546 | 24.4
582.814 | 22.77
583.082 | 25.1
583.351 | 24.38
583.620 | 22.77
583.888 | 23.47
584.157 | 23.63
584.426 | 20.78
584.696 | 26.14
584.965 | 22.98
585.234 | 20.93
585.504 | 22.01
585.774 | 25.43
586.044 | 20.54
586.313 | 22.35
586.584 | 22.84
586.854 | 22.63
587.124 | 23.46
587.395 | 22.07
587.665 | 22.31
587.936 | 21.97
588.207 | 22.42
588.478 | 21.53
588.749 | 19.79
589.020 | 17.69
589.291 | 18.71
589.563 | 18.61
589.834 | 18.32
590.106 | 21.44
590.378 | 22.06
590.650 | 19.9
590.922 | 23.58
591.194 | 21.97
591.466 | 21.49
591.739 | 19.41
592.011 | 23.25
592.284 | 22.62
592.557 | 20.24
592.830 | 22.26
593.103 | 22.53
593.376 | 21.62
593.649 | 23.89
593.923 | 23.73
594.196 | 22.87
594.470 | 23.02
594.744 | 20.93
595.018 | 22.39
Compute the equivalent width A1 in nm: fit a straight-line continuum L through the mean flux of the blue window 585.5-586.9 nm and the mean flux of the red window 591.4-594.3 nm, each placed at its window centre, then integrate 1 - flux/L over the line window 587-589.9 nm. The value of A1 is 0.24 nm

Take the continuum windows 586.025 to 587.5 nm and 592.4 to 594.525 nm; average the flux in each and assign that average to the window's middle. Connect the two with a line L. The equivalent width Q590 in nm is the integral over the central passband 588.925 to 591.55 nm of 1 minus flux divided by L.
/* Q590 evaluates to 0.243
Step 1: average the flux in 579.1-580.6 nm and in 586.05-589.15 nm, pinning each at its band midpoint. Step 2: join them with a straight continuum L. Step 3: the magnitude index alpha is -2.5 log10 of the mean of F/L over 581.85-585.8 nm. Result -0.05 mag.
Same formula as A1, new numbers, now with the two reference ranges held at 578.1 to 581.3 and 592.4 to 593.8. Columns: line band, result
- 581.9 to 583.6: -0.09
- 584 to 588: -0.06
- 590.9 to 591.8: 0.03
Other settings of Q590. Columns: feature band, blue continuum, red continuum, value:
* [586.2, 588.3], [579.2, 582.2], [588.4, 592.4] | -0.10 nm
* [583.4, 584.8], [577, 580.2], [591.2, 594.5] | -0.07 nm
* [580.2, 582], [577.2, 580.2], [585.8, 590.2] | -0.11 nm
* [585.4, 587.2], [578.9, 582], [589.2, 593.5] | -0.06 nm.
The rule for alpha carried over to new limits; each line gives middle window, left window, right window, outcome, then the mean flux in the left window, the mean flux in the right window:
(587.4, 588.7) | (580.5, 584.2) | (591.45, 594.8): 0.04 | 23.4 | 22.2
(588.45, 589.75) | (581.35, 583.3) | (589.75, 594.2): 0.17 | 23.3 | 21.8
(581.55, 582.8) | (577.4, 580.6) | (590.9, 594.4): -0.04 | 22.4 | 22.2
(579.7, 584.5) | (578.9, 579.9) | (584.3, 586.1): -0.04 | 22.1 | 22.8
